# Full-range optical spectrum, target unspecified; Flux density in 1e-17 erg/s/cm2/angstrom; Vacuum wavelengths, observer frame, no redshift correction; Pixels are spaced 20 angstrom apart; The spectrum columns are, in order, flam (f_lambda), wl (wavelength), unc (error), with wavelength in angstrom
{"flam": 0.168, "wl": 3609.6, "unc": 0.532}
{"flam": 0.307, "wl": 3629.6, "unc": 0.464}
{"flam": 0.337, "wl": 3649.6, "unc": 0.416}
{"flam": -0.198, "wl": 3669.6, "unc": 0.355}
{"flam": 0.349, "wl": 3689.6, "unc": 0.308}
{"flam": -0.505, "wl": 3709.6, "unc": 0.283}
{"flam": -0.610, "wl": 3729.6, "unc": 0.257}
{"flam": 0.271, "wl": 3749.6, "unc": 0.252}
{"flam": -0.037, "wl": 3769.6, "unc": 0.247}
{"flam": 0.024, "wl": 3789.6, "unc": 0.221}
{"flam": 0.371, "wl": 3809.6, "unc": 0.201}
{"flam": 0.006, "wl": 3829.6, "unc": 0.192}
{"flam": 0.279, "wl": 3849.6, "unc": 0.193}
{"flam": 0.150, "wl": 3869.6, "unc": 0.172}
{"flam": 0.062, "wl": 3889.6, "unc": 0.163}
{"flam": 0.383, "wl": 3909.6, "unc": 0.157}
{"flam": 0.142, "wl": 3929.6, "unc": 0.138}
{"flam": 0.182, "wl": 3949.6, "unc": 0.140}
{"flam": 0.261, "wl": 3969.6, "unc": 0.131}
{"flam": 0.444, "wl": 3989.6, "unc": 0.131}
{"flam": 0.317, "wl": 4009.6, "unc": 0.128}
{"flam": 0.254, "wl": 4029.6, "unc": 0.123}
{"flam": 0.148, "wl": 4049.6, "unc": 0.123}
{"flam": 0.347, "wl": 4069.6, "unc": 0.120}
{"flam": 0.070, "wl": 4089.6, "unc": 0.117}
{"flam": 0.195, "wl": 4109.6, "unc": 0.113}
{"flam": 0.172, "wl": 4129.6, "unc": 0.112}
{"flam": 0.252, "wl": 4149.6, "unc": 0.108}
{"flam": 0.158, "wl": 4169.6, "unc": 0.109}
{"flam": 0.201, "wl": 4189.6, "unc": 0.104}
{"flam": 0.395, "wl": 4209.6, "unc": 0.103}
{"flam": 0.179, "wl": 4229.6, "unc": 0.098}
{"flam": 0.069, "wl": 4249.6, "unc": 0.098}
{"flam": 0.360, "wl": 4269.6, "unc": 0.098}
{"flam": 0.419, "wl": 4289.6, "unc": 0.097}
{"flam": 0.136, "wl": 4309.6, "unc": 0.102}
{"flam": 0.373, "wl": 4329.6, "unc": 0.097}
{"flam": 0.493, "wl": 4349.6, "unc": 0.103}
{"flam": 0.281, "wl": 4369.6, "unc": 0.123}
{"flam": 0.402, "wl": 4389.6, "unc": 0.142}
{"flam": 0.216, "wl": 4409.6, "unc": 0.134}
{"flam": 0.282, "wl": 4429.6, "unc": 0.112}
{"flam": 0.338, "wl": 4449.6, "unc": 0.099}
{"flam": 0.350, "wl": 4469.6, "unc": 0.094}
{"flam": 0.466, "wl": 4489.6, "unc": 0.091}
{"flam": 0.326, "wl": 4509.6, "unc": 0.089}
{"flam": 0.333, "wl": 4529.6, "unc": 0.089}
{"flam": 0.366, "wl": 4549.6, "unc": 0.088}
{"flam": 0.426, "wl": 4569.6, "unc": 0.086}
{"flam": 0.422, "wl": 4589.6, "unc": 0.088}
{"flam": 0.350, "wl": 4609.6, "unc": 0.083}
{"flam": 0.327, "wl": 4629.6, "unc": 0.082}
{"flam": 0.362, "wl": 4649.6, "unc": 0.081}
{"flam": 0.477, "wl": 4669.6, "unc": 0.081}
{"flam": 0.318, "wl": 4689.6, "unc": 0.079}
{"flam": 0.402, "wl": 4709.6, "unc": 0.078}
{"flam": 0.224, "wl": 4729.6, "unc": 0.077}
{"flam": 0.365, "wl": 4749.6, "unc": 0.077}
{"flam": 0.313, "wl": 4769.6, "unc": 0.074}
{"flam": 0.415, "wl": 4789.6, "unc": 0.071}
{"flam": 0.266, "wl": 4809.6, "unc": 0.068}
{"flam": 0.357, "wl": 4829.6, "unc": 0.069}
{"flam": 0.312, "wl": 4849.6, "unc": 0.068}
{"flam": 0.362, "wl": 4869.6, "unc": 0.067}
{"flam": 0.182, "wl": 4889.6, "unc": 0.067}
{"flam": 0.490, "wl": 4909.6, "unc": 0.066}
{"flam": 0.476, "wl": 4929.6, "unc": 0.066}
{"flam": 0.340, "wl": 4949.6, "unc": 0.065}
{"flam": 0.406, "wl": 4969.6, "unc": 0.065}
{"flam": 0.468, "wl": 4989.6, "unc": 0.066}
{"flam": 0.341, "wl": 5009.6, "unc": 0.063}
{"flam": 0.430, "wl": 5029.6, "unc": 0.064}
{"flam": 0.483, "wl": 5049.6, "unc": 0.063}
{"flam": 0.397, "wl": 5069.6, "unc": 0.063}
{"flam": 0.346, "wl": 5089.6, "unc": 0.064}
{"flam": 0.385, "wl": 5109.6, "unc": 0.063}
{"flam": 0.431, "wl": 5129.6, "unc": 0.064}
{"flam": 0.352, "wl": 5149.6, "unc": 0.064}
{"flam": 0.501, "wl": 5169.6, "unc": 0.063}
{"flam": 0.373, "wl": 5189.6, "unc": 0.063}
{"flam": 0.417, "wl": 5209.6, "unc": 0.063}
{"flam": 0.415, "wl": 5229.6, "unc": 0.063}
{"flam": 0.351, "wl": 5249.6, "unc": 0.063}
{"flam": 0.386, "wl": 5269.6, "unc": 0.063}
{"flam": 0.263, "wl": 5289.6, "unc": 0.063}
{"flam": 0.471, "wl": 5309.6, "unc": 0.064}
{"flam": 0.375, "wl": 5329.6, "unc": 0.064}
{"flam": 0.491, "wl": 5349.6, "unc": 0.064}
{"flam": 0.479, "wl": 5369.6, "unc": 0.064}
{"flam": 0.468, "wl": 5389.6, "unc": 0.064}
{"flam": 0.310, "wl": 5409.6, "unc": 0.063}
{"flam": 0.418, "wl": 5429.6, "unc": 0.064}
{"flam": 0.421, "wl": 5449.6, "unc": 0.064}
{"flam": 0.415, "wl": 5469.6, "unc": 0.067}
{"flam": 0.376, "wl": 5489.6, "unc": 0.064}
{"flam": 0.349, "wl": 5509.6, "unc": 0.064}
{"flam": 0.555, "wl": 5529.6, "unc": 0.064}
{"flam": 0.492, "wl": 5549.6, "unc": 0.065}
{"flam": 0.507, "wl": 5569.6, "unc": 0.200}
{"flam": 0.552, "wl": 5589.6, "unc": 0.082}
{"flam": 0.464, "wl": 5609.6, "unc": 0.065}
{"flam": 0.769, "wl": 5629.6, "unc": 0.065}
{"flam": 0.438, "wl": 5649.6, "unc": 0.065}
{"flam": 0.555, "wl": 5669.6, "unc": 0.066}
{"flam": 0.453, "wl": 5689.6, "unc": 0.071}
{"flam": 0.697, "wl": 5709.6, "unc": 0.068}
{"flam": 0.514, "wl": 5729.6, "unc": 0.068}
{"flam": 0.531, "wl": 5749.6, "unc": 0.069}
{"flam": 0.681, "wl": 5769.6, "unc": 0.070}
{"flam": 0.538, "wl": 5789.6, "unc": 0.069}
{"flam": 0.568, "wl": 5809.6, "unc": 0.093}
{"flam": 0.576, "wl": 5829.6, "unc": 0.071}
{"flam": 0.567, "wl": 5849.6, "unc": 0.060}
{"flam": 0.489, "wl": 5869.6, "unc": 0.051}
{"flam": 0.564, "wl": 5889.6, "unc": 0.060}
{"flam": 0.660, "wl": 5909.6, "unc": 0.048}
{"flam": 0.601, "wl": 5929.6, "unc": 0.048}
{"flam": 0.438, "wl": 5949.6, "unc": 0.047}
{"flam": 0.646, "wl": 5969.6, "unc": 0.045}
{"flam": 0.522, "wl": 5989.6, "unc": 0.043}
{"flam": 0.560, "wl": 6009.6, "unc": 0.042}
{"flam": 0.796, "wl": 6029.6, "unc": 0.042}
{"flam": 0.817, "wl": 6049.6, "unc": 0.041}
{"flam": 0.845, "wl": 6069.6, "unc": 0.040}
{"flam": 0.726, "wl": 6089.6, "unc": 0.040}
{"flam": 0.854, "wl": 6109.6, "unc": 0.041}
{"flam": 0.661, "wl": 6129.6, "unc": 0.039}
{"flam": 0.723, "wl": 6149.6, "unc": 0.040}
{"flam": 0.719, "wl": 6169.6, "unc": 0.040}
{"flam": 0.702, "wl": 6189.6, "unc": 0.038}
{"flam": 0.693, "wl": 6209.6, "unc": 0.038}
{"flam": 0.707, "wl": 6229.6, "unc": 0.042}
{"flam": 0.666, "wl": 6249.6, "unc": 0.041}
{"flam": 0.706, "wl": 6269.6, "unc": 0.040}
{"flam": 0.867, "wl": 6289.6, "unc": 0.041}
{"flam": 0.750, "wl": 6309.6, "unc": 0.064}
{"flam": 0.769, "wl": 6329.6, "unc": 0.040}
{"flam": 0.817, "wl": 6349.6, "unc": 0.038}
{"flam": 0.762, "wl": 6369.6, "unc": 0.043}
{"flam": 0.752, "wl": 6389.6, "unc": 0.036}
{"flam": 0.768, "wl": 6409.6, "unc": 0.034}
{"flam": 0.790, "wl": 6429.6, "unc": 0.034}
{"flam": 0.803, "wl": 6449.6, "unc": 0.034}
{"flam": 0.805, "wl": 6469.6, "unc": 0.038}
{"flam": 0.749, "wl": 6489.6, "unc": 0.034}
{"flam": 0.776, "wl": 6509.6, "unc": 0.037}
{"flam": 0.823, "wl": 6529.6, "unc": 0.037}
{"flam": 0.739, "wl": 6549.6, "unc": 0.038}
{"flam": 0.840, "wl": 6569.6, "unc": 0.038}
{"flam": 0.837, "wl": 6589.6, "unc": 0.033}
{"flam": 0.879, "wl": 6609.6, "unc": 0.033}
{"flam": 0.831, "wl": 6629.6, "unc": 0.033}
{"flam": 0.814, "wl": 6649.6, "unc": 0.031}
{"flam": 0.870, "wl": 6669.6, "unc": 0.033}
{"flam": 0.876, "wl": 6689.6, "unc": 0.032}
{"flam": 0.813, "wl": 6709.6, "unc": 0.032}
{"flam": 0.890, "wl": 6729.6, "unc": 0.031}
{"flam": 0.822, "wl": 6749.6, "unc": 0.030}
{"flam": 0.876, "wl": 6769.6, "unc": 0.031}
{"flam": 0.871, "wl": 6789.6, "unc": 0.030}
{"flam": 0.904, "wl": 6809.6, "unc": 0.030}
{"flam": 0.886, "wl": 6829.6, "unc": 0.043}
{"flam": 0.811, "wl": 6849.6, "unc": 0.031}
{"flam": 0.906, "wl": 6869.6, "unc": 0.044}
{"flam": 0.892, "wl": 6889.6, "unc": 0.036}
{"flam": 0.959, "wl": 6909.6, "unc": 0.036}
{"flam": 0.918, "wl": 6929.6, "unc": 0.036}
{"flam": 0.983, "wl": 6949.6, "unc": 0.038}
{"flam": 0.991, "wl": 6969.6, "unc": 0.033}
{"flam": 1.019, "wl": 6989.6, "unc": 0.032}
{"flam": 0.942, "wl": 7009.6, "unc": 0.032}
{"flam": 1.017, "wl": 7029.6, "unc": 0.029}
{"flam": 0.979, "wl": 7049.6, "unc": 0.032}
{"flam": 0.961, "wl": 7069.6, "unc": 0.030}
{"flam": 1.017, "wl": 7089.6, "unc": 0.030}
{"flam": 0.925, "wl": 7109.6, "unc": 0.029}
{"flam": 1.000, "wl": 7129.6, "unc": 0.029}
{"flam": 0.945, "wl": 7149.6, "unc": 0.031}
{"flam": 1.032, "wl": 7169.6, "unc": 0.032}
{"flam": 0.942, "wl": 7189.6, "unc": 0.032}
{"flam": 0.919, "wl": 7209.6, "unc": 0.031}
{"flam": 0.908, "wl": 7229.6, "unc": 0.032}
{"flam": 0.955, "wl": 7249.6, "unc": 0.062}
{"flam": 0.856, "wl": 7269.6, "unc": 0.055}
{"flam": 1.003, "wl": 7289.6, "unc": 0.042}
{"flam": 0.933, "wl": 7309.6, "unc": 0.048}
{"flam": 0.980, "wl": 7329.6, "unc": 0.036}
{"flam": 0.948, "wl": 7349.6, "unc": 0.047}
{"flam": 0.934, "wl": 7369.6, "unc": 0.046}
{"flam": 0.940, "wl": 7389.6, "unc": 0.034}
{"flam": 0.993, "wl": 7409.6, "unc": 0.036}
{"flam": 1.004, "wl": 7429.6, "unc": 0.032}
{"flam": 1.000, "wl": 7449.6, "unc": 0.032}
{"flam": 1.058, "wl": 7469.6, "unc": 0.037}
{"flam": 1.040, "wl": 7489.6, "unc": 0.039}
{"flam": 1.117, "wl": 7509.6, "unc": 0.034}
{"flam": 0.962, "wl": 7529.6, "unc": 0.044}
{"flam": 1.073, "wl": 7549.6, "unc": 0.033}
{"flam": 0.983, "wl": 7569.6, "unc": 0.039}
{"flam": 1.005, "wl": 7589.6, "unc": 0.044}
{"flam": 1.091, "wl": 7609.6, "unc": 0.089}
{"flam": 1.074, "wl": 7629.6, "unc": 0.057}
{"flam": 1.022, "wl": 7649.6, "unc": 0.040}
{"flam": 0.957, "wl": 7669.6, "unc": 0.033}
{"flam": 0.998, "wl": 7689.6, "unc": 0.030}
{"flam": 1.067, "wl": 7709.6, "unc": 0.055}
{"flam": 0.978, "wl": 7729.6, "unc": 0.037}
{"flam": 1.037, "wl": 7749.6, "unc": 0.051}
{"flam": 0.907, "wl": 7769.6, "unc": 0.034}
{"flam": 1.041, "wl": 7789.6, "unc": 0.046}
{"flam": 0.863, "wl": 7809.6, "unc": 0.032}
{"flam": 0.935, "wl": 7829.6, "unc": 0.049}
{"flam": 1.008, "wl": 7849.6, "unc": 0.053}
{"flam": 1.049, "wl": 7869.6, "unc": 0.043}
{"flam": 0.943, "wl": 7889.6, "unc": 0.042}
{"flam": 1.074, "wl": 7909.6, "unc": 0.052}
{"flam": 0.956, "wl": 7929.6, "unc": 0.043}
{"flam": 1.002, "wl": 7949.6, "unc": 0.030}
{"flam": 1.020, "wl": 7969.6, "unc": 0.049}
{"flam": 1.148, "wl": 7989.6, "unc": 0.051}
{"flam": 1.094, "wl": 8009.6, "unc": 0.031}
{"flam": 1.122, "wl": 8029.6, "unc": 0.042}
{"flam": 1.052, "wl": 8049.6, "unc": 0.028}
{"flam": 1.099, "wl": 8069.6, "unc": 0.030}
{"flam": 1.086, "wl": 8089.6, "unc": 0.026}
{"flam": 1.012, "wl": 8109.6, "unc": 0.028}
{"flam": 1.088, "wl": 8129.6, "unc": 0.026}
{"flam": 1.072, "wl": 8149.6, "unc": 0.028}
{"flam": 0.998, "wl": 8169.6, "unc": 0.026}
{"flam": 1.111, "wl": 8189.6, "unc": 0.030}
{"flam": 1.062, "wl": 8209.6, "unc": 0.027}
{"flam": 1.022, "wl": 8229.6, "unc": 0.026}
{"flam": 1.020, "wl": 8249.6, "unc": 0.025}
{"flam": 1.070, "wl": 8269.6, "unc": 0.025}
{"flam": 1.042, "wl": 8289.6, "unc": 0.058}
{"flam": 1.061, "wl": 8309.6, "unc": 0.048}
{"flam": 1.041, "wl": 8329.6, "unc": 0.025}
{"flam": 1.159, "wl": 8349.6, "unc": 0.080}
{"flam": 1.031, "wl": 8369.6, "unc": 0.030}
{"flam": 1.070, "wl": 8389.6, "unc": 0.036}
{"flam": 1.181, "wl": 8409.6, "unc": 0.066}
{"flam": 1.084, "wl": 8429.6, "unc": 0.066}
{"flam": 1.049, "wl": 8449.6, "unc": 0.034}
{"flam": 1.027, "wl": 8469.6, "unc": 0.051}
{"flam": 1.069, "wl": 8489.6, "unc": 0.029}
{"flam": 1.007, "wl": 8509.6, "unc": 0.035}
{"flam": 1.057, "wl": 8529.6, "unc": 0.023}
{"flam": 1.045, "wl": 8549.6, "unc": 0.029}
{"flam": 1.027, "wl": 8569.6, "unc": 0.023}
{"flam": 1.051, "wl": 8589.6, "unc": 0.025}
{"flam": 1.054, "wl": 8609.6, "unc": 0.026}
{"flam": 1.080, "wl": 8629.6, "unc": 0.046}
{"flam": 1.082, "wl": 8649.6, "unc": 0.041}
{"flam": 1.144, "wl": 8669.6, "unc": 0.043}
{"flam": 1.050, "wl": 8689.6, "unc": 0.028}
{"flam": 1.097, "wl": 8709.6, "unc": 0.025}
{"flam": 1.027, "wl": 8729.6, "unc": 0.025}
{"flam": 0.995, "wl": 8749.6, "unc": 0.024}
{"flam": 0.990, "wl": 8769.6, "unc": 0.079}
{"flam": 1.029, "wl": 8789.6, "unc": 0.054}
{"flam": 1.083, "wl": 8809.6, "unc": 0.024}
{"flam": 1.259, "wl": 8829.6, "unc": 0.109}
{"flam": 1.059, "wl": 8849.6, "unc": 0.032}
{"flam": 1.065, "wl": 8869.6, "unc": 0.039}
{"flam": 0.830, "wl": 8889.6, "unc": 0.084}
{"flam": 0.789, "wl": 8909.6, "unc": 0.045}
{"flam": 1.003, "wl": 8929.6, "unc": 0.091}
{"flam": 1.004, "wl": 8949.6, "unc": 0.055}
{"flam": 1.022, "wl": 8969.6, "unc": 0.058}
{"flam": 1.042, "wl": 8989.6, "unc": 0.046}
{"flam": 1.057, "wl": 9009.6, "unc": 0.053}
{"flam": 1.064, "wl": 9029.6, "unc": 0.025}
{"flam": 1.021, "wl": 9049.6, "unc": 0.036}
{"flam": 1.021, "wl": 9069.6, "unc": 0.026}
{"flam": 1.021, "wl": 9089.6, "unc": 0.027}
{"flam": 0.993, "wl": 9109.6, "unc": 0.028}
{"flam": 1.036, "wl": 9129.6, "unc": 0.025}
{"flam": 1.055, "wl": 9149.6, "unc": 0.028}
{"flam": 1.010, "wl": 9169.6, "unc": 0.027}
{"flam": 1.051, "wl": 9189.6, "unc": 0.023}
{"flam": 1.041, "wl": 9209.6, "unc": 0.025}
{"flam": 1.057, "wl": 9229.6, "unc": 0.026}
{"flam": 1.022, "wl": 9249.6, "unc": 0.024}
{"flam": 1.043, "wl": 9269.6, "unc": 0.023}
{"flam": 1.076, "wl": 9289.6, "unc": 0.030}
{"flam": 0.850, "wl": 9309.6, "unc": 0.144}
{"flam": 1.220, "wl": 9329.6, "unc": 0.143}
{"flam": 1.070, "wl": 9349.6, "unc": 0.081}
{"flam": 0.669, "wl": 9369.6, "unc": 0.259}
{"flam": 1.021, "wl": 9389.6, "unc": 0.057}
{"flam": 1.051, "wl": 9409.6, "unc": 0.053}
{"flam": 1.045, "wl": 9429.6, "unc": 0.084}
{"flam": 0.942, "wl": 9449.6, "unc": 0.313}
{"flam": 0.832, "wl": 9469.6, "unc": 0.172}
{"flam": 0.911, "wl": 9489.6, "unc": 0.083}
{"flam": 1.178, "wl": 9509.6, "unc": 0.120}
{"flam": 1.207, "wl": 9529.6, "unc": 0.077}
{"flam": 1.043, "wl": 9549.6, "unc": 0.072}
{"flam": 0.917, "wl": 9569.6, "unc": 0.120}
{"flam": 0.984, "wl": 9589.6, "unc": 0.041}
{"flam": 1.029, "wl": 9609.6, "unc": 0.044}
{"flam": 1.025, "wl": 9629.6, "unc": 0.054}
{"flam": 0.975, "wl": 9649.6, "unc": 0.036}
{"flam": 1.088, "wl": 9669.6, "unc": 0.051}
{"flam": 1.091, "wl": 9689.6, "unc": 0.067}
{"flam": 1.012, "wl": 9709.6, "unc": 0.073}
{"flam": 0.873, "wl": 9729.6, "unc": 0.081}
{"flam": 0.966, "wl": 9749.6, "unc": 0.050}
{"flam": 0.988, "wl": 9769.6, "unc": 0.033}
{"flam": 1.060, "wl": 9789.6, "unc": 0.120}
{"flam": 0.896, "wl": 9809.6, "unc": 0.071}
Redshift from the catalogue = 0.511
